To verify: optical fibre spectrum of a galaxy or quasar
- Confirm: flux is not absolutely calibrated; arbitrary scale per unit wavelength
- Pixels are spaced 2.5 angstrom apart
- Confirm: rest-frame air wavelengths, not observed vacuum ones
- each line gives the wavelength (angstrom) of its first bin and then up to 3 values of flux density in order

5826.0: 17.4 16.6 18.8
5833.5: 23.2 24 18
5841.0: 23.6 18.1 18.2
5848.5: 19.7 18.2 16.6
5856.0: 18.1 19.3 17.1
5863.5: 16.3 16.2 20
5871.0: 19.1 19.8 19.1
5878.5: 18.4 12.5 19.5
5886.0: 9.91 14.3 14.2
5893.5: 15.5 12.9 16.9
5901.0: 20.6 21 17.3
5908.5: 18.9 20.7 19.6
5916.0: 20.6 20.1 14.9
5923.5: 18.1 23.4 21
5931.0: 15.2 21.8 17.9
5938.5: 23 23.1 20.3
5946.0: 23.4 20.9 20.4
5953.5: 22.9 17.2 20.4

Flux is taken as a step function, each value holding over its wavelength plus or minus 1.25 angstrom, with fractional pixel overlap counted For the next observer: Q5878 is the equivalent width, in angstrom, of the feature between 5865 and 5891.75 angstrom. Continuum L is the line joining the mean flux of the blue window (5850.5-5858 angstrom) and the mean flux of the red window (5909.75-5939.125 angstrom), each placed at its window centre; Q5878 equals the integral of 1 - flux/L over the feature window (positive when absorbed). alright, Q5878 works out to 2.4 angstrom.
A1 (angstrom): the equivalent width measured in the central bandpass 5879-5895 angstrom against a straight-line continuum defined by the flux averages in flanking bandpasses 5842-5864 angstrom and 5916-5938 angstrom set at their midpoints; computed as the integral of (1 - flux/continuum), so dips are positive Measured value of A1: 3.6 angstrom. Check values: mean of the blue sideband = 18.1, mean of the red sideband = 19.3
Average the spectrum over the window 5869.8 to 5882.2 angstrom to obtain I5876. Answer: 17.8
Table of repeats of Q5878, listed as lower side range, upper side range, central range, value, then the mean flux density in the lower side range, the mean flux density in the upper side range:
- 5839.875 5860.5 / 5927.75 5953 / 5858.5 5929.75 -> 7.19 angstrom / 18.9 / 20.8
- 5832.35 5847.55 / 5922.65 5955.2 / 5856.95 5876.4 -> 2.33 angstrom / 20.8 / 20.9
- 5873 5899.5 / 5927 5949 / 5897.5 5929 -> -2.05 angstrom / 15.6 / 20.8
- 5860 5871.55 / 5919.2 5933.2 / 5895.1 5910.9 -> 0.11 angstrom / 17.7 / 18.8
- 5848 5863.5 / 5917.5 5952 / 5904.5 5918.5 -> 0.05 angstrom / 17.9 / 20.2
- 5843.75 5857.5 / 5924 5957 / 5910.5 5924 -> 0.76 angstrom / 18.2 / 20.8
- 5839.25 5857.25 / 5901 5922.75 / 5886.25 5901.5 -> 3.19 angstrom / 18.9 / 19.2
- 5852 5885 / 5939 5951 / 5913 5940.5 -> 1.55 angstrom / 17.8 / 21.8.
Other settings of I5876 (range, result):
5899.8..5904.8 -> 20.8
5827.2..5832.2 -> 17.7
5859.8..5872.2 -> 17.7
